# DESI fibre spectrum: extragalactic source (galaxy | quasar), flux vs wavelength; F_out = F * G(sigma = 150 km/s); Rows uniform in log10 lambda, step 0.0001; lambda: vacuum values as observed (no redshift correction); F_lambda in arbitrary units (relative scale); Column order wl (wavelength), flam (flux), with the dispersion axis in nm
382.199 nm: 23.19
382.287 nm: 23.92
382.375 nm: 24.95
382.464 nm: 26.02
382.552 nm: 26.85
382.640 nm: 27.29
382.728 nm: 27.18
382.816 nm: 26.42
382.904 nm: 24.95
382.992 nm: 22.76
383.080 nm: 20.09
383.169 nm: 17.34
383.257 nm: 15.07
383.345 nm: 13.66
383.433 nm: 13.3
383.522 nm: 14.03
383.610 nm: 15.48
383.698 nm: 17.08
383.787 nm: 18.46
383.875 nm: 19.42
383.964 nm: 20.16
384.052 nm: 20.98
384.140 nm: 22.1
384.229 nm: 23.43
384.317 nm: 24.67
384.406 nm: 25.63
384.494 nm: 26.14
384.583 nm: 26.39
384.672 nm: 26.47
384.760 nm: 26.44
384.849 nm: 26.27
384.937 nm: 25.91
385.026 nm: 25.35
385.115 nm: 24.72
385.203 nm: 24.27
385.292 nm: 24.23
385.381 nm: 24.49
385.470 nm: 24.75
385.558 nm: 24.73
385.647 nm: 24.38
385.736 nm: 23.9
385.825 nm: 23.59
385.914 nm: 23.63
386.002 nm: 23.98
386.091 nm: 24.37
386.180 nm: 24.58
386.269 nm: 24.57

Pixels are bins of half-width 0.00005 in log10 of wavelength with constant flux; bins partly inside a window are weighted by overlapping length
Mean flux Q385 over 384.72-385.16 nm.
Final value 25.7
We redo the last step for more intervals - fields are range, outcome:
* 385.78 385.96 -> 23.7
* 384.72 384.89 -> 26.3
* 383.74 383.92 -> 18.8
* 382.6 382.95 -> 26.5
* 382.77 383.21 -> 22.4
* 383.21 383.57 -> 14.1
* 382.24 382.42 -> 24.3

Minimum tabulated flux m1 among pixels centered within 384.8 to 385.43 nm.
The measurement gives 24.23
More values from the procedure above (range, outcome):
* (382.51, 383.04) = 22.76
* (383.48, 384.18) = 14.03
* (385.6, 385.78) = 23.9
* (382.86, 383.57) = 13.3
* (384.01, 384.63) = 20.98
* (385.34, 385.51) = 24.49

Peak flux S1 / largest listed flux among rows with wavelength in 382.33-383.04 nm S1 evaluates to 27.29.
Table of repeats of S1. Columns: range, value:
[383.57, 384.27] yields 23.43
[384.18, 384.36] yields 24.67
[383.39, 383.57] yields 14.03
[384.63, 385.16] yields 26.47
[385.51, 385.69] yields 24.73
